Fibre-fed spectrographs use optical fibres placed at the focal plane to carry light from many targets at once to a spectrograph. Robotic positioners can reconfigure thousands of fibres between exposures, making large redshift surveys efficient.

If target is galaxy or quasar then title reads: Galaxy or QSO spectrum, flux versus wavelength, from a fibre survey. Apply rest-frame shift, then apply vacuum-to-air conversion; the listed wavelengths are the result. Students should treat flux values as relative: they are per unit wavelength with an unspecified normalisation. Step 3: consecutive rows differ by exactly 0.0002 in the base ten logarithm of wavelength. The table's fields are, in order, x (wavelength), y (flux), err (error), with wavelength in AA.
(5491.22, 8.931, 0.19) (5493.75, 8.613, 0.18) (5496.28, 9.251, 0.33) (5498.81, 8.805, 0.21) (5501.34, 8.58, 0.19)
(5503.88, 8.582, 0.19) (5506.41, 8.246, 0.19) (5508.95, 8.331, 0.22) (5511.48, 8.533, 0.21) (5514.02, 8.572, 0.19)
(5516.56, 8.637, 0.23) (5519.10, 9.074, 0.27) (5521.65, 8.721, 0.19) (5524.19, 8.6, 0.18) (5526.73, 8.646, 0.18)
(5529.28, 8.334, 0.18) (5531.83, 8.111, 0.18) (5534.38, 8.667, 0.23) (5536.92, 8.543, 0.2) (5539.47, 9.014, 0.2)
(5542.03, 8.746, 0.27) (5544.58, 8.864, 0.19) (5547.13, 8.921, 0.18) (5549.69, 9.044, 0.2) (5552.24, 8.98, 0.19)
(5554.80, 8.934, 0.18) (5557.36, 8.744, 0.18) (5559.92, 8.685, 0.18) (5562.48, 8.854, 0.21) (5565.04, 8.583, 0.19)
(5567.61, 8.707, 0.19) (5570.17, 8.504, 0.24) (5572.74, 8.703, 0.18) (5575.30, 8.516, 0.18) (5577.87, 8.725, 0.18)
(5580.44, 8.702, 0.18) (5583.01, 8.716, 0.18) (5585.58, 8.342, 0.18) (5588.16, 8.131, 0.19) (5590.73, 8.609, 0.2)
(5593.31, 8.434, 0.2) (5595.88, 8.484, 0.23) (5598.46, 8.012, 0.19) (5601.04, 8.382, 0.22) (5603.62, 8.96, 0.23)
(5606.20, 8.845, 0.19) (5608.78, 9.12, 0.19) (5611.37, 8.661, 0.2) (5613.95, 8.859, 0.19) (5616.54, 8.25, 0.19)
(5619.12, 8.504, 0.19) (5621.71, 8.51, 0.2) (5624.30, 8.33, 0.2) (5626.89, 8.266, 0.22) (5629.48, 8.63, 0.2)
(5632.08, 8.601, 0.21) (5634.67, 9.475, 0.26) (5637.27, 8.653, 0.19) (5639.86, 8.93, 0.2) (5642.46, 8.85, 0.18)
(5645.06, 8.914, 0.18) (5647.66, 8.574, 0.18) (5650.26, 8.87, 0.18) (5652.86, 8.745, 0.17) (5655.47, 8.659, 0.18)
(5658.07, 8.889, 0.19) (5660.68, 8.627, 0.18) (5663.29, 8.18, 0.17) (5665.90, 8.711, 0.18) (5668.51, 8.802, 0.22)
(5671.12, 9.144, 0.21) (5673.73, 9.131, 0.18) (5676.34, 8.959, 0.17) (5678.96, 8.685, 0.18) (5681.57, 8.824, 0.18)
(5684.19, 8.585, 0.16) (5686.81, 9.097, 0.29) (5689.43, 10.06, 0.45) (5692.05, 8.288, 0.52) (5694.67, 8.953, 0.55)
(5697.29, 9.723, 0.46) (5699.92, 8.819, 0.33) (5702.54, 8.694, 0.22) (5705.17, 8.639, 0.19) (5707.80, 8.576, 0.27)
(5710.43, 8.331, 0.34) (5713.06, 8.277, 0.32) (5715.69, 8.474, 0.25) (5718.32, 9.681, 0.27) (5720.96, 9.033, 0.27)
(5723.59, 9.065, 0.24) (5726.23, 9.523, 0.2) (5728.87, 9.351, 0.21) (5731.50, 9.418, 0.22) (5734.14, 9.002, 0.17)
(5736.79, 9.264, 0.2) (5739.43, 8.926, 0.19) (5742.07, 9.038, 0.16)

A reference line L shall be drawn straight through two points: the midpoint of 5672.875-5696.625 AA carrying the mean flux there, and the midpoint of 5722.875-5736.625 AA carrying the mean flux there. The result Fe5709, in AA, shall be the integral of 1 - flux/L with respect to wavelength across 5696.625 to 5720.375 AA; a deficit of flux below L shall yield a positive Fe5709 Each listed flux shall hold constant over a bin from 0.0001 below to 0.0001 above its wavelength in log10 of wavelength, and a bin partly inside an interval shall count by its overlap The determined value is 0.9 AA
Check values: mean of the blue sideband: 8.97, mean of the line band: 8.78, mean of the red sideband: 9.28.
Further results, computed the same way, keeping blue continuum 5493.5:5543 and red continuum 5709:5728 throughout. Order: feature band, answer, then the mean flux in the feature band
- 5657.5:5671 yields 0.3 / 8.67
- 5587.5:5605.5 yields 0.6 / 8.46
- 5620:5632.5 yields 0.5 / 8.45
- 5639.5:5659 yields 0.1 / 8.8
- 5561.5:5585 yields 0.1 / 8.66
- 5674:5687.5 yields 0.0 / 8.84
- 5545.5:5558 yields -0.4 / 8.93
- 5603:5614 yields -0.2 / 8.89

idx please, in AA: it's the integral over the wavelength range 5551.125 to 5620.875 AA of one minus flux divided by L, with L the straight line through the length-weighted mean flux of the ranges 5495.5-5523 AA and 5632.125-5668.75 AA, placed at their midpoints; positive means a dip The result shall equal 0.7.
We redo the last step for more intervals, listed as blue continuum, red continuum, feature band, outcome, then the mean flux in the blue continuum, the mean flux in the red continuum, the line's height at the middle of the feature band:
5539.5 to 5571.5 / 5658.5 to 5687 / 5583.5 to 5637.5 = 1.35 AA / 8.8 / 8.78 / 8.79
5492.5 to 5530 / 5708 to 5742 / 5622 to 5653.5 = 0.47 AA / 8.64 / 9.02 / 8.86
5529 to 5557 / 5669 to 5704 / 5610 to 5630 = 0.87 AA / 8.76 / 8.99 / 8.88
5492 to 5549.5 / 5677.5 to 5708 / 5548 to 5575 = -0.13 AA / 8.66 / 8.92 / 8.73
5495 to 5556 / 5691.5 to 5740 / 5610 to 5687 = 1.23 AA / 8.7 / 8.96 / 8.87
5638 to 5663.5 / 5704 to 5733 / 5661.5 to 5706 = -0.28 AA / 8.75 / 8.95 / 8.84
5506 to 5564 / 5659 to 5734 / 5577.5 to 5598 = 0.65 AA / 8.69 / 8.92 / 8.77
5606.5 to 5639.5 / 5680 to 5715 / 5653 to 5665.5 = 0.19 AA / 8.67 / 8.83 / 8.75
